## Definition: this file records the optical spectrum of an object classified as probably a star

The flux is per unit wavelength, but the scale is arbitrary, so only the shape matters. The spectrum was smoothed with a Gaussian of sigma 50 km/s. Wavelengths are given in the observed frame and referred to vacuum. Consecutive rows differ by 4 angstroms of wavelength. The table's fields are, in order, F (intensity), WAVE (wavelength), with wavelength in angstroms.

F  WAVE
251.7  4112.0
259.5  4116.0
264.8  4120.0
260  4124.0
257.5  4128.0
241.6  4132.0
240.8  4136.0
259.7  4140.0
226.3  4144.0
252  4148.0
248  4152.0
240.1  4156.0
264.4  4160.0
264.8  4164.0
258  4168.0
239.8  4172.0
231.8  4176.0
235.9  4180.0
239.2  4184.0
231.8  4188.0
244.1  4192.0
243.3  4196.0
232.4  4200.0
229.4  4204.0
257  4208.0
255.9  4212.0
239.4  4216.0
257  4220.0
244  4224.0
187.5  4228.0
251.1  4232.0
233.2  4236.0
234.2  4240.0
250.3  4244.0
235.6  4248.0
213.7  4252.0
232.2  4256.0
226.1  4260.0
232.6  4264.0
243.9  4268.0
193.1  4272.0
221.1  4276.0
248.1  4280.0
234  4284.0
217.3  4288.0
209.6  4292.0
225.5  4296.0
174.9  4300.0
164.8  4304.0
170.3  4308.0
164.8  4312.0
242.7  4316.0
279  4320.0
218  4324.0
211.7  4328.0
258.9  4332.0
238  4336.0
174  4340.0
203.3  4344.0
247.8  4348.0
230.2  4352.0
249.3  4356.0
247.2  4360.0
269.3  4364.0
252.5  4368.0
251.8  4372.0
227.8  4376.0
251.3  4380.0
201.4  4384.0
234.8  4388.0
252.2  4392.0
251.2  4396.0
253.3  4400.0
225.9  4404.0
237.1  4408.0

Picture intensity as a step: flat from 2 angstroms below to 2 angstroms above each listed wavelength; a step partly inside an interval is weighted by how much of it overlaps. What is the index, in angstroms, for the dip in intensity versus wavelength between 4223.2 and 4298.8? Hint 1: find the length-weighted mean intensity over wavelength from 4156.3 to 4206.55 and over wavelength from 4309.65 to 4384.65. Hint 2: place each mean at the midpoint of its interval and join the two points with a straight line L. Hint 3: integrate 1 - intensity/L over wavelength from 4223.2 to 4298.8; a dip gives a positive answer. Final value 3.5 angstroms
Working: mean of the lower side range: 243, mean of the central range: 227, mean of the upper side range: 233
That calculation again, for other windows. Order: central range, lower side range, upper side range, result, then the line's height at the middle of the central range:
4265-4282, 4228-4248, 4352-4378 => 0.9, 239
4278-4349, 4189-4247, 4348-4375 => 8.9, 246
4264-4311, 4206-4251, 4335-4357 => 4.4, 231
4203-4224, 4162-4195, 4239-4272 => -0.9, 238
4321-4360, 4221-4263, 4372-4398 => 1.3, 236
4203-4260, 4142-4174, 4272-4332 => -1.4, 231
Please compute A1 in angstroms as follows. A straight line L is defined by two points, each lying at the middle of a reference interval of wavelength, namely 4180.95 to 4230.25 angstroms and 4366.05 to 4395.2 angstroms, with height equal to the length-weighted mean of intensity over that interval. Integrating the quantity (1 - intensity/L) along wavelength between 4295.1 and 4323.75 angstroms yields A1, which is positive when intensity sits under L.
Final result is 4.3 angstroms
